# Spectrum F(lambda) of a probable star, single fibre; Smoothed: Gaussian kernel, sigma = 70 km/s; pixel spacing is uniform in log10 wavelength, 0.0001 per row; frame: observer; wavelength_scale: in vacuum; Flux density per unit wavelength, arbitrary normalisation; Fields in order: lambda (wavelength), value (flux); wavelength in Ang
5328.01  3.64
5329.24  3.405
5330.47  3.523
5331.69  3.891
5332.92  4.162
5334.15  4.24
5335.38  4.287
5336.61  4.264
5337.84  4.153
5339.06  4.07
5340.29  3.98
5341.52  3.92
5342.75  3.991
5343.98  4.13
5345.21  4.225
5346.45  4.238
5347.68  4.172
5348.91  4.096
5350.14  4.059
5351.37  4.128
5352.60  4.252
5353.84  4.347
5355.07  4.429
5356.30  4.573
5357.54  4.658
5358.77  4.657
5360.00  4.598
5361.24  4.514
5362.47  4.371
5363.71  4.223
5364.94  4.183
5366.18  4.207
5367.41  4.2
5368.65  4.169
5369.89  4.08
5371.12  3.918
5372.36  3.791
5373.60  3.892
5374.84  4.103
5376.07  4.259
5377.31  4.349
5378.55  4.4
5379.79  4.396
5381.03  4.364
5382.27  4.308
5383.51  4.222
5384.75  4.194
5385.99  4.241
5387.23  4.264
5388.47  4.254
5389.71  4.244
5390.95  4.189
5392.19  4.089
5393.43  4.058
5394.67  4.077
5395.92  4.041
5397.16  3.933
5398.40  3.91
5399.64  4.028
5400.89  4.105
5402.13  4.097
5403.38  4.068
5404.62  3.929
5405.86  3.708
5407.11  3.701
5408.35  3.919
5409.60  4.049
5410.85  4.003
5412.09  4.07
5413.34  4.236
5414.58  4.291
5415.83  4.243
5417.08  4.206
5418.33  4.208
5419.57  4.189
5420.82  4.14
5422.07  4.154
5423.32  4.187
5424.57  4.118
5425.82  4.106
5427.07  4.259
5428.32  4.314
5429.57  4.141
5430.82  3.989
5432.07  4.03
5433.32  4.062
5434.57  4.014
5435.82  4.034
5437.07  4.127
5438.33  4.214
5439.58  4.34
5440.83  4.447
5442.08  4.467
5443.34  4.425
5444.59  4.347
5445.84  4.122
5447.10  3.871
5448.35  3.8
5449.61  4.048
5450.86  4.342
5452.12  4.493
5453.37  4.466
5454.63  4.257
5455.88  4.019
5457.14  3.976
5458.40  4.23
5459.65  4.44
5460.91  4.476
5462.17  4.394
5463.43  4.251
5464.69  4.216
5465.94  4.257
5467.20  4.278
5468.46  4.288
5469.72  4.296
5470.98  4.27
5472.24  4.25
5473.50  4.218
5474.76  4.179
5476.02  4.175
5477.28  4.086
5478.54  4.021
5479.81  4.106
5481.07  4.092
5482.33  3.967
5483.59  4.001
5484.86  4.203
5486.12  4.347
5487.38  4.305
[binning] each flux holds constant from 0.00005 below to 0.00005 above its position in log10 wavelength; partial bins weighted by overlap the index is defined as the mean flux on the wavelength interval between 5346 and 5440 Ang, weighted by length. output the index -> 4.17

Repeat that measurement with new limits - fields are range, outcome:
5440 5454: 4.26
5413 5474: 4.22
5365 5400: 4.15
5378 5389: 4.29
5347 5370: 4.32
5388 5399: 4.09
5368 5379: 4.1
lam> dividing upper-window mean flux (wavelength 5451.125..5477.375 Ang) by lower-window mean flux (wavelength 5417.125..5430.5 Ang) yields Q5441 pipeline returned 1.0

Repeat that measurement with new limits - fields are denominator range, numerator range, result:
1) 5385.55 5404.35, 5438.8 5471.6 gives 1.04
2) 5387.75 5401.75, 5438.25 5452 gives 1.04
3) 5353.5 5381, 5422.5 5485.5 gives 0.98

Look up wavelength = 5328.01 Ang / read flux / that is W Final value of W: 3.64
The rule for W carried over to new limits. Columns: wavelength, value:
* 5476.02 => 4.175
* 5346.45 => 4.238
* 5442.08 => 4.467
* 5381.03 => 4.364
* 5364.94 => 4.183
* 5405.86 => 3.708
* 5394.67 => 4.077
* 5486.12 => 4.347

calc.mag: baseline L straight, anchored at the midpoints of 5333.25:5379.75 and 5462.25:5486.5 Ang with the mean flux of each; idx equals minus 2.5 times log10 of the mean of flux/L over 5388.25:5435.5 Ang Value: 0.03 mag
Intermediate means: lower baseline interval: 4.22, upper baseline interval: 4.19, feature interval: 4.09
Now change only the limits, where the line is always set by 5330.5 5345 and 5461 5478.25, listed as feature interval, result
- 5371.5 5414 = 0.01 mag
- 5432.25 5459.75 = 0.00 mag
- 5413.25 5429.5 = 0.00 mag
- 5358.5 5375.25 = -0.02 mag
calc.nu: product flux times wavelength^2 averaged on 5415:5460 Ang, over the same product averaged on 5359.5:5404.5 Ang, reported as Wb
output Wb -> 1.0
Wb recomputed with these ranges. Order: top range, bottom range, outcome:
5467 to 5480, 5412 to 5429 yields 1.02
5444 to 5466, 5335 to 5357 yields 1.05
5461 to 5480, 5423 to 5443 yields 1.03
